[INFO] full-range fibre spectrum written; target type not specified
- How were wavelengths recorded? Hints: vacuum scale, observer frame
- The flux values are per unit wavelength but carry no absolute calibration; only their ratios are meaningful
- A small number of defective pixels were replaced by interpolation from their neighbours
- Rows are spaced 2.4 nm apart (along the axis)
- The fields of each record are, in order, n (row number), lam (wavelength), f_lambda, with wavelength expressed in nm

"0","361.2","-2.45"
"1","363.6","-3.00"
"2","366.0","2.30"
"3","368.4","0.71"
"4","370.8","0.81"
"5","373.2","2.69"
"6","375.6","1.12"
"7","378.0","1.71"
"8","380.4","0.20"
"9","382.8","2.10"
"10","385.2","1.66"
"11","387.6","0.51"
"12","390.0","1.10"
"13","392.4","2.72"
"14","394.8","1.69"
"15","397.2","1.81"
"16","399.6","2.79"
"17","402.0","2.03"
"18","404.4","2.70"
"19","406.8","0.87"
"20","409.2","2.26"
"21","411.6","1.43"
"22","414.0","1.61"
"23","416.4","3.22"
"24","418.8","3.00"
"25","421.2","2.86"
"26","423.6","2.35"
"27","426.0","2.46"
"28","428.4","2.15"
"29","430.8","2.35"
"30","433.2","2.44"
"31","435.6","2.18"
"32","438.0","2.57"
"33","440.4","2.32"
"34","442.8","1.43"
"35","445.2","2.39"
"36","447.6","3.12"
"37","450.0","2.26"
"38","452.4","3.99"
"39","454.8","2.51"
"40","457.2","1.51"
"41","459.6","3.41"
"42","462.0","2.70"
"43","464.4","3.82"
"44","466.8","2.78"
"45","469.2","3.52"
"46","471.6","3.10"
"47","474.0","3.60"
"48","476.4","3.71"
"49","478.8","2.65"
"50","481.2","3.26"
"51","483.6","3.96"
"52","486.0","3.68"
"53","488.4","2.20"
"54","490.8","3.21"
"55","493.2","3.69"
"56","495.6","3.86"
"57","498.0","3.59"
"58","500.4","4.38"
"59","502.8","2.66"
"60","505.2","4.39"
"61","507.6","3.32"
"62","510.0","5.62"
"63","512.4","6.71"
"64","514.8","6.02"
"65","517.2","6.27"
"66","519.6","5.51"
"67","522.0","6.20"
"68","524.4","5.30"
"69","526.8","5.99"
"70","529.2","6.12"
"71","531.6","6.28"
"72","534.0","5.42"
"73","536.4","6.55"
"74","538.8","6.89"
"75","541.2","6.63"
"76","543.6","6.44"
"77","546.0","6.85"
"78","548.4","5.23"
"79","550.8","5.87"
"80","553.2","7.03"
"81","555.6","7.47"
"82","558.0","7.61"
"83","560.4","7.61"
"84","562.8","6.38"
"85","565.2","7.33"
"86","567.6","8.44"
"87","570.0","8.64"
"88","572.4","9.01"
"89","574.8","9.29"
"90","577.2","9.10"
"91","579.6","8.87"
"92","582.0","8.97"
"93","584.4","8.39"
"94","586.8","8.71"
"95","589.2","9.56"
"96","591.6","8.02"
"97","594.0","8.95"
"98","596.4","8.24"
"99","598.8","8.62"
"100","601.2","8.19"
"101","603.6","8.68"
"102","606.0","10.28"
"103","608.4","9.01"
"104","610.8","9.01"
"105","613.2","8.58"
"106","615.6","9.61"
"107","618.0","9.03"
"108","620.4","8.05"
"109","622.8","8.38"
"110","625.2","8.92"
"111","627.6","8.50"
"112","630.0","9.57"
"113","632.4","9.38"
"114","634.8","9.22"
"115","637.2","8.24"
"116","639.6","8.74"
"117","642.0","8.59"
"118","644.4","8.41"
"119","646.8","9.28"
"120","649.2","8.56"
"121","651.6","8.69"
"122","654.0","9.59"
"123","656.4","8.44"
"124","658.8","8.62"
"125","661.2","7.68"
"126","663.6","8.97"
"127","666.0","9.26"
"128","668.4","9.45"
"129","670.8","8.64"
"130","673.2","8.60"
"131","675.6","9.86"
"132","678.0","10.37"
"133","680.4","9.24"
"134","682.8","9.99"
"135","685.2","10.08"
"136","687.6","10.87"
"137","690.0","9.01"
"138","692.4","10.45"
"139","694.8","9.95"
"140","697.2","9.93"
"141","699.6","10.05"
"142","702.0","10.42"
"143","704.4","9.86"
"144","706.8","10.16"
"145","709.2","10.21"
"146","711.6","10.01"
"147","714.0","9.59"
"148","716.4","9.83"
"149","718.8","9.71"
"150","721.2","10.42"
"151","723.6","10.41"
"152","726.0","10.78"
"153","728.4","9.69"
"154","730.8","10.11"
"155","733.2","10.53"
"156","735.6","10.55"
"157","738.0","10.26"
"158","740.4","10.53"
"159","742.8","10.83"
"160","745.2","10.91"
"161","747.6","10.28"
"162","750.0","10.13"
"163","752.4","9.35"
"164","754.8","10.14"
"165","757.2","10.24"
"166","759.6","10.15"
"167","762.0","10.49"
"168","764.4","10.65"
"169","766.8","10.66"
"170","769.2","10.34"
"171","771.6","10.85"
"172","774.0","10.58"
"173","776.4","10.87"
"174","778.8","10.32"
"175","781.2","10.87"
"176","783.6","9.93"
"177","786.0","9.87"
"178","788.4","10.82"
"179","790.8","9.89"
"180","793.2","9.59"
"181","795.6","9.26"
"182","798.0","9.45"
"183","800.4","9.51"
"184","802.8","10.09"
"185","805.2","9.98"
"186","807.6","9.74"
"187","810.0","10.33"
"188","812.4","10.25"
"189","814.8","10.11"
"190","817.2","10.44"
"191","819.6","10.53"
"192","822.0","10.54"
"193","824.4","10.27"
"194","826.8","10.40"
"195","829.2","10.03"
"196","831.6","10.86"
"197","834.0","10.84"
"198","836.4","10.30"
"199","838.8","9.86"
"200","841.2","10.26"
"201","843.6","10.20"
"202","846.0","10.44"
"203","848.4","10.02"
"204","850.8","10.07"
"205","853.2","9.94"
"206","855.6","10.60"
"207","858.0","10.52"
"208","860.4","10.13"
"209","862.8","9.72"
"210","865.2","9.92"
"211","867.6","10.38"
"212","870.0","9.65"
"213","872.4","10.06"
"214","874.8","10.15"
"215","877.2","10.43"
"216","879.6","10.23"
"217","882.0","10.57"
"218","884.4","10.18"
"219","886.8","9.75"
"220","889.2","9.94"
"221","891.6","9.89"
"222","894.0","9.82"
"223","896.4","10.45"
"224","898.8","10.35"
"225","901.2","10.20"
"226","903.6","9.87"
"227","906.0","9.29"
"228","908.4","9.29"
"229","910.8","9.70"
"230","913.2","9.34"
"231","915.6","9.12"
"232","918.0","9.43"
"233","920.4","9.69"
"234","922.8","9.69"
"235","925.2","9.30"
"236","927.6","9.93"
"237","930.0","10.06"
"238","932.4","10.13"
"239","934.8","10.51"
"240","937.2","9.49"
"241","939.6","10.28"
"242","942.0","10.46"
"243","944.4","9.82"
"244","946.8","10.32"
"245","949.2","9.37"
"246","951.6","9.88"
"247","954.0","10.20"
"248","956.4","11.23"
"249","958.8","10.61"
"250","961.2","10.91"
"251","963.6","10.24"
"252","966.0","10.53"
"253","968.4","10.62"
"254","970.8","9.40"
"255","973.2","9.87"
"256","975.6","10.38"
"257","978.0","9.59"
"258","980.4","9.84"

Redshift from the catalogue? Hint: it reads 0.277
